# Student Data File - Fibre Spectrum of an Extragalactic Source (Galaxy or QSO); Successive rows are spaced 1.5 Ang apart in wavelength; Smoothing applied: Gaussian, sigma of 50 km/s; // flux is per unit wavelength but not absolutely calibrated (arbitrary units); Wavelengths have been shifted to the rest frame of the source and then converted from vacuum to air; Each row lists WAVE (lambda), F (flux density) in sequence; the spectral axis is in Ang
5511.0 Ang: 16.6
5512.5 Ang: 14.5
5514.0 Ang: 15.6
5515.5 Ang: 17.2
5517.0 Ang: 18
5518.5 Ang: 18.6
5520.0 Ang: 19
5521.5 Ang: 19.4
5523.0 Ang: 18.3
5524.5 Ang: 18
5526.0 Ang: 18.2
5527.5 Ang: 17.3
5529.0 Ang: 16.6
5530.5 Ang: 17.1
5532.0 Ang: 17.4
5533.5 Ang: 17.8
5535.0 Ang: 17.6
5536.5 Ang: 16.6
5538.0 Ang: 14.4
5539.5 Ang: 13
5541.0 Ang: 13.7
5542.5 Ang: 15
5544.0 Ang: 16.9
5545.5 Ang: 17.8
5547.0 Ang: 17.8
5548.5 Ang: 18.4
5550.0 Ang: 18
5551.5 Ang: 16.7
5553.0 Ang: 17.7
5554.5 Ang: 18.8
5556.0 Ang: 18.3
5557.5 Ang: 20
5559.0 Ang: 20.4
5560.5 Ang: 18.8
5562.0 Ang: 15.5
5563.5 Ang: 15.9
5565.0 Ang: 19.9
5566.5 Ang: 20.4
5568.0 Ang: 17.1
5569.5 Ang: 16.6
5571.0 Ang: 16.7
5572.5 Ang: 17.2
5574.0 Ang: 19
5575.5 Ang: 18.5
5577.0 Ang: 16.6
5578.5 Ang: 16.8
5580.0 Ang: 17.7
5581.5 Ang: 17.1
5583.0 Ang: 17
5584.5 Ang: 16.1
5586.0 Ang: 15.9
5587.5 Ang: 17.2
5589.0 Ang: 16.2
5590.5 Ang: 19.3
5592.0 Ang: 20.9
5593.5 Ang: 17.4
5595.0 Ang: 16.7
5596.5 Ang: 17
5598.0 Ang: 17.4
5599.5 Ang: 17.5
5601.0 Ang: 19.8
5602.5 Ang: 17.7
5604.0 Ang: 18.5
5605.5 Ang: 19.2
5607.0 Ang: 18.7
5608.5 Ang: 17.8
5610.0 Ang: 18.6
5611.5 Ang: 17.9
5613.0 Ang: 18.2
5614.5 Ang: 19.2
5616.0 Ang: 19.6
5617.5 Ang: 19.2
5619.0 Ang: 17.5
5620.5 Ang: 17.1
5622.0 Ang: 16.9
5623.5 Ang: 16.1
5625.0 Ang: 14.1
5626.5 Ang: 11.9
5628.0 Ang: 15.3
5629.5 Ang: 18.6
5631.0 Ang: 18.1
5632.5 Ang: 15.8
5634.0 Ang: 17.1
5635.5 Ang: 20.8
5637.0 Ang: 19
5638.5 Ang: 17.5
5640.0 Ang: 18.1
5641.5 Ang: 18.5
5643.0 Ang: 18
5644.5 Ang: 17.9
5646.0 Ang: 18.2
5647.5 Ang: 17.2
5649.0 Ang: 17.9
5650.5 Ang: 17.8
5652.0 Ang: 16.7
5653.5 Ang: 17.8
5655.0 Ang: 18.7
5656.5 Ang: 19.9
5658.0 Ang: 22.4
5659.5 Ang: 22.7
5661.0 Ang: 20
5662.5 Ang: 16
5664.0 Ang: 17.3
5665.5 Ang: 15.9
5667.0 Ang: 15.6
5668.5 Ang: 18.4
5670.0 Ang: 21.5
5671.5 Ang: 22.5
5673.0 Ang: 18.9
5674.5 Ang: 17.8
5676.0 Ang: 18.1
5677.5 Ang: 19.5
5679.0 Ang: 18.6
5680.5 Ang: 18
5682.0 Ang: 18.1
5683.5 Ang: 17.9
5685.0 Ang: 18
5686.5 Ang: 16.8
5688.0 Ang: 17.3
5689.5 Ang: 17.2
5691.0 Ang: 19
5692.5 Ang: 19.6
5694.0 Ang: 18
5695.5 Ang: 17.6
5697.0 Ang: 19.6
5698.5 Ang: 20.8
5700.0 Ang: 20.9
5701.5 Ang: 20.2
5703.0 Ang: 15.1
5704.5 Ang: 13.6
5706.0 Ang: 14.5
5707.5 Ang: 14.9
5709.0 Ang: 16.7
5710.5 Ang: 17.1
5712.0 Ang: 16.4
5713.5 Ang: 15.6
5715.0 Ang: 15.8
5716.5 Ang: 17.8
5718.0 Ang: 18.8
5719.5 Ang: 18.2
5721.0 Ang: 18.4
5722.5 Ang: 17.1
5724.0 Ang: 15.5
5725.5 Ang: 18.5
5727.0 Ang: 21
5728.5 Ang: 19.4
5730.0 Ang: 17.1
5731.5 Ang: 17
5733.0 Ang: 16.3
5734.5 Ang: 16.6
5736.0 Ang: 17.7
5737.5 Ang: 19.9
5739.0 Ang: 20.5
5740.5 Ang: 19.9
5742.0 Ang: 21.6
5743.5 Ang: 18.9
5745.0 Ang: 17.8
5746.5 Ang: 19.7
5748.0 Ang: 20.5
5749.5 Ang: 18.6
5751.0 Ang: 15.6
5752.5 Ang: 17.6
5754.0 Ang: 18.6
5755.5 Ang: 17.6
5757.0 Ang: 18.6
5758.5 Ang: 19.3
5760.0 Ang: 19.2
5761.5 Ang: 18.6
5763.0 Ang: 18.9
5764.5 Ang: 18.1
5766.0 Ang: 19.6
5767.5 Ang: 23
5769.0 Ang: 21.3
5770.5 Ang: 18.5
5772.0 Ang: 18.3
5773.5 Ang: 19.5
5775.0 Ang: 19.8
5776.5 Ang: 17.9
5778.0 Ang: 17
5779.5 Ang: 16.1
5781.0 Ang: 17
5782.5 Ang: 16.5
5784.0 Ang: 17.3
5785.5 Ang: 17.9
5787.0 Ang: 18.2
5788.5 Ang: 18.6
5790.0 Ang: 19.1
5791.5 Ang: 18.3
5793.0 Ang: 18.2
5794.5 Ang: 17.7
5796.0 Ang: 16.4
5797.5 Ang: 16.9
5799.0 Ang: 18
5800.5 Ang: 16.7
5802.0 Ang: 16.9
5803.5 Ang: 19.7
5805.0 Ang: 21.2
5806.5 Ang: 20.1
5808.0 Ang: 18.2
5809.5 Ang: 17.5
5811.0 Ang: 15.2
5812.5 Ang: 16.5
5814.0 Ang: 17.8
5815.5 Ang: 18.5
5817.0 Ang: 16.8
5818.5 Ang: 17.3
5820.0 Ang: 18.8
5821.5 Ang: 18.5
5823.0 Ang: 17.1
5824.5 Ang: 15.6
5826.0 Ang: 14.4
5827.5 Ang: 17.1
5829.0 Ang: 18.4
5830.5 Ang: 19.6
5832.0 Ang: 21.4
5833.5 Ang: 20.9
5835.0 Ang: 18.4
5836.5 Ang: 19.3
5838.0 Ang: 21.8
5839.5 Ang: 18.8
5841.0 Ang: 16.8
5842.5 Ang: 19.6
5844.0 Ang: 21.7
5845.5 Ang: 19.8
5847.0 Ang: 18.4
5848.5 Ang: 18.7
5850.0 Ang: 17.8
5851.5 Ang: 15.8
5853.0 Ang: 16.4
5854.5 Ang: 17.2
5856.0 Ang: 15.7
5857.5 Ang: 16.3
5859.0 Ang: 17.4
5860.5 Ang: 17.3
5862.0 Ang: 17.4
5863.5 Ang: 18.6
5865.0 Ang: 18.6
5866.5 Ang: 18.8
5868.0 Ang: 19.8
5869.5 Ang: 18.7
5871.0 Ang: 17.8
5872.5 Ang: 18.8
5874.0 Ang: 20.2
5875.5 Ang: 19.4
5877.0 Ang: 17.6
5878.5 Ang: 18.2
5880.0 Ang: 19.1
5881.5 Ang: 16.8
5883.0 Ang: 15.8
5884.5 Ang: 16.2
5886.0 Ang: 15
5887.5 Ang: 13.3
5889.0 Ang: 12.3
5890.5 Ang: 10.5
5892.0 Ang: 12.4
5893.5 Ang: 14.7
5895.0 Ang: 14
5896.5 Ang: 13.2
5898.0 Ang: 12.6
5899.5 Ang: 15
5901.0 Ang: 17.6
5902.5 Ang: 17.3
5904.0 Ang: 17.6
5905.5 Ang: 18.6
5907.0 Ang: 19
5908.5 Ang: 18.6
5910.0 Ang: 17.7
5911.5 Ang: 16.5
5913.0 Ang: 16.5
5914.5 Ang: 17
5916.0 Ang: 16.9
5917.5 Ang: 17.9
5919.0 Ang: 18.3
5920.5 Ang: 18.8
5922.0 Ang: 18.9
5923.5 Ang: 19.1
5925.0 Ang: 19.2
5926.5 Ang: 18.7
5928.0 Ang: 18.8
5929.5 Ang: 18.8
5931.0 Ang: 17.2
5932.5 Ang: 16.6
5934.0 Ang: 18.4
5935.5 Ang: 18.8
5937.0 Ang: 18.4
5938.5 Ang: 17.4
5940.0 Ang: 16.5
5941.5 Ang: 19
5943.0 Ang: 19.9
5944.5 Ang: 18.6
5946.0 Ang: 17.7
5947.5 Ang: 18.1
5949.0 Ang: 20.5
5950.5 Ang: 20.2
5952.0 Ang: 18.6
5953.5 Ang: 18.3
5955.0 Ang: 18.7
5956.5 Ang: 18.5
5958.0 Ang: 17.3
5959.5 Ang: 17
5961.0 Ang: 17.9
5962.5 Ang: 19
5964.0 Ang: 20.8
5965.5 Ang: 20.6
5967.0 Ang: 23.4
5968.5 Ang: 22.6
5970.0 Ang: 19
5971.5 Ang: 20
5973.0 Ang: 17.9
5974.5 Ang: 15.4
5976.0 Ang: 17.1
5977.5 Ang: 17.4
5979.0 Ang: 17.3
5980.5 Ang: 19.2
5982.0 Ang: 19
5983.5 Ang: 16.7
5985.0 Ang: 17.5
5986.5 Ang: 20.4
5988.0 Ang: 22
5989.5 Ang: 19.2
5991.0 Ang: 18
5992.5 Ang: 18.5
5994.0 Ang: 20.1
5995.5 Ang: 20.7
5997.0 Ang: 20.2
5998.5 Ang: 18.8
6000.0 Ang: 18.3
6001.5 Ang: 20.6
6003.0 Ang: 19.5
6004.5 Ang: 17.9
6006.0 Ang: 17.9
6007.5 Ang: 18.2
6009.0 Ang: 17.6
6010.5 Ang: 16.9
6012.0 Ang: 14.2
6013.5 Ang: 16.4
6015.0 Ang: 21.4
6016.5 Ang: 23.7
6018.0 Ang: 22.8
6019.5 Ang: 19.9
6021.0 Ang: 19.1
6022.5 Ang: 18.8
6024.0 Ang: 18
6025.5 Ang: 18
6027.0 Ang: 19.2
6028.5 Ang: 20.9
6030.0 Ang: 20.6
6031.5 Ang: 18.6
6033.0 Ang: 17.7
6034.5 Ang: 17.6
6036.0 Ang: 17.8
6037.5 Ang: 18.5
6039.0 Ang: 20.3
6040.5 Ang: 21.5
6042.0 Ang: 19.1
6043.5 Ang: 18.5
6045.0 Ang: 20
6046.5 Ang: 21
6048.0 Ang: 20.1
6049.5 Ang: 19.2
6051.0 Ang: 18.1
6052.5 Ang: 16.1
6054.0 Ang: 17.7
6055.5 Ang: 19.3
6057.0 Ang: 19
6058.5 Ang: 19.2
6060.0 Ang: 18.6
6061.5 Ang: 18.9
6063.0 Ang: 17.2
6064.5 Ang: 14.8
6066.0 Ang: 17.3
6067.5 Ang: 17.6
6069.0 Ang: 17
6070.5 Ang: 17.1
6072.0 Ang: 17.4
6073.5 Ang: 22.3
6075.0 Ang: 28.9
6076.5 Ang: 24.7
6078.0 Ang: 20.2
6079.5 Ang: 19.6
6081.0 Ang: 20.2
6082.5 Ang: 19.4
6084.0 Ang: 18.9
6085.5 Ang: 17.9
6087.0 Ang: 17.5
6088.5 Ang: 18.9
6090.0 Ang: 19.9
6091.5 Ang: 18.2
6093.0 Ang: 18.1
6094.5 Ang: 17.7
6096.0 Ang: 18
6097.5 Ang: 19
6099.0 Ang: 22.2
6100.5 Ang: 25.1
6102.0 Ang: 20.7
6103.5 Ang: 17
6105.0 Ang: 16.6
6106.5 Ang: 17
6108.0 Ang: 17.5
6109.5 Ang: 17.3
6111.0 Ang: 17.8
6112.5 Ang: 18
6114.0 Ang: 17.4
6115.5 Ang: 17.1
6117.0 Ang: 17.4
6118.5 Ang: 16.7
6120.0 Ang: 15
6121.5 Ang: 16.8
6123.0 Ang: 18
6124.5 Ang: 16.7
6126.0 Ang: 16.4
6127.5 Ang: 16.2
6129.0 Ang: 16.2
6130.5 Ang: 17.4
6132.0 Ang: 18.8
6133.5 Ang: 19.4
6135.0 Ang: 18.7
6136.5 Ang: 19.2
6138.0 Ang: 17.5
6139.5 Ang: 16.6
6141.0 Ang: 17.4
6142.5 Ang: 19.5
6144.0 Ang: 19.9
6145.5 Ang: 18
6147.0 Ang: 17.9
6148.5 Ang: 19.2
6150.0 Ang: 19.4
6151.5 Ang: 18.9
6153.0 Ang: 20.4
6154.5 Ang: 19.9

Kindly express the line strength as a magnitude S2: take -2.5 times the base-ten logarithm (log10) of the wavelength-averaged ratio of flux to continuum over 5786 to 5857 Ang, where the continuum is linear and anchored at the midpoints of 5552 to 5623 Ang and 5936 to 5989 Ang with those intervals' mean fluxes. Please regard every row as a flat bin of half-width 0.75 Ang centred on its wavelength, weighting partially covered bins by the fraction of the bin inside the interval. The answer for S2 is 0.021 mag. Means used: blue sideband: 17.9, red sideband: 18.8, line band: 18.1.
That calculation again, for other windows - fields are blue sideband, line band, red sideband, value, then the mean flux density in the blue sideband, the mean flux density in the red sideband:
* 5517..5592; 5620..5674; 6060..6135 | -0.02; 17.5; 18.5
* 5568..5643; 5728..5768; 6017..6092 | -0.04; 17.6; 19.2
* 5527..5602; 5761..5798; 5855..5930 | -0.07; 17.4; 17.1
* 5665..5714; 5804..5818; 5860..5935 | -0.03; 17.9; 17.1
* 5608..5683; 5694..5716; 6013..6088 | 0.07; 18.1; 19.3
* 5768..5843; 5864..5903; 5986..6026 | 0.14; 18.2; 19.2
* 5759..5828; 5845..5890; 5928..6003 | 0.06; 18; 18.8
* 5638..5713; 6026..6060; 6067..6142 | -0.03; 18.1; 18.5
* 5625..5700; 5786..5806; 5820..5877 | 0.01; 18.2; 18.3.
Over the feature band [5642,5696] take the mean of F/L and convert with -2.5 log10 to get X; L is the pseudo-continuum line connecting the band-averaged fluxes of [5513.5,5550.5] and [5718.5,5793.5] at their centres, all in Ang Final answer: -0.03 mag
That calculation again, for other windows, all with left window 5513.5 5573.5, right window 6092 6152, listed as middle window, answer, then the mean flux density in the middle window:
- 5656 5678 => -0.089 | 19.1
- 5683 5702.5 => -0.062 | 18.6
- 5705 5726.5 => 0.052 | 16.8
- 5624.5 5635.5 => 0.086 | 16.2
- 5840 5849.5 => -0.079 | 19.1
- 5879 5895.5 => 0.216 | 14.6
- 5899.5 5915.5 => 0.022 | 17.5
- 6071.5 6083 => -0.202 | 21.7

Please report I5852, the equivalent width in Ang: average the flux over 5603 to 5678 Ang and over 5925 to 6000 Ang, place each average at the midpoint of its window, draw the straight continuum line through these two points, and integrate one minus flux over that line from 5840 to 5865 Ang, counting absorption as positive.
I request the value 1.0 Ang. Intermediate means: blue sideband 18.1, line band 17.8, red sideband 18.8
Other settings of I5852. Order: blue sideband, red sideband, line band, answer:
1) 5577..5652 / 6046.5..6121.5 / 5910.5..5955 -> 0.23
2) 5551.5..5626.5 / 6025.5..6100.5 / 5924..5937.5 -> 0.32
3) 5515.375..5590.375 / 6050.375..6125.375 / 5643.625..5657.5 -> -0.36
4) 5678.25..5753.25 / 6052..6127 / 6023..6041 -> -0.55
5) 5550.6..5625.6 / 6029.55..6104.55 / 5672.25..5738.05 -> 1.48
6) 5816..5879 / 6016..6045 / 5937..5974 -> -0.08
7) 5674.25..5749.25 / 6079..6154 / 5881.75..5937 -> 4.64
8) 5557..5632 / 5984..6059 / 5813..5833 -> 0.65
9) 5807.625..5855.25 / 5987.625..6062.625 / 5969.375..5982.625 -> 0.57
